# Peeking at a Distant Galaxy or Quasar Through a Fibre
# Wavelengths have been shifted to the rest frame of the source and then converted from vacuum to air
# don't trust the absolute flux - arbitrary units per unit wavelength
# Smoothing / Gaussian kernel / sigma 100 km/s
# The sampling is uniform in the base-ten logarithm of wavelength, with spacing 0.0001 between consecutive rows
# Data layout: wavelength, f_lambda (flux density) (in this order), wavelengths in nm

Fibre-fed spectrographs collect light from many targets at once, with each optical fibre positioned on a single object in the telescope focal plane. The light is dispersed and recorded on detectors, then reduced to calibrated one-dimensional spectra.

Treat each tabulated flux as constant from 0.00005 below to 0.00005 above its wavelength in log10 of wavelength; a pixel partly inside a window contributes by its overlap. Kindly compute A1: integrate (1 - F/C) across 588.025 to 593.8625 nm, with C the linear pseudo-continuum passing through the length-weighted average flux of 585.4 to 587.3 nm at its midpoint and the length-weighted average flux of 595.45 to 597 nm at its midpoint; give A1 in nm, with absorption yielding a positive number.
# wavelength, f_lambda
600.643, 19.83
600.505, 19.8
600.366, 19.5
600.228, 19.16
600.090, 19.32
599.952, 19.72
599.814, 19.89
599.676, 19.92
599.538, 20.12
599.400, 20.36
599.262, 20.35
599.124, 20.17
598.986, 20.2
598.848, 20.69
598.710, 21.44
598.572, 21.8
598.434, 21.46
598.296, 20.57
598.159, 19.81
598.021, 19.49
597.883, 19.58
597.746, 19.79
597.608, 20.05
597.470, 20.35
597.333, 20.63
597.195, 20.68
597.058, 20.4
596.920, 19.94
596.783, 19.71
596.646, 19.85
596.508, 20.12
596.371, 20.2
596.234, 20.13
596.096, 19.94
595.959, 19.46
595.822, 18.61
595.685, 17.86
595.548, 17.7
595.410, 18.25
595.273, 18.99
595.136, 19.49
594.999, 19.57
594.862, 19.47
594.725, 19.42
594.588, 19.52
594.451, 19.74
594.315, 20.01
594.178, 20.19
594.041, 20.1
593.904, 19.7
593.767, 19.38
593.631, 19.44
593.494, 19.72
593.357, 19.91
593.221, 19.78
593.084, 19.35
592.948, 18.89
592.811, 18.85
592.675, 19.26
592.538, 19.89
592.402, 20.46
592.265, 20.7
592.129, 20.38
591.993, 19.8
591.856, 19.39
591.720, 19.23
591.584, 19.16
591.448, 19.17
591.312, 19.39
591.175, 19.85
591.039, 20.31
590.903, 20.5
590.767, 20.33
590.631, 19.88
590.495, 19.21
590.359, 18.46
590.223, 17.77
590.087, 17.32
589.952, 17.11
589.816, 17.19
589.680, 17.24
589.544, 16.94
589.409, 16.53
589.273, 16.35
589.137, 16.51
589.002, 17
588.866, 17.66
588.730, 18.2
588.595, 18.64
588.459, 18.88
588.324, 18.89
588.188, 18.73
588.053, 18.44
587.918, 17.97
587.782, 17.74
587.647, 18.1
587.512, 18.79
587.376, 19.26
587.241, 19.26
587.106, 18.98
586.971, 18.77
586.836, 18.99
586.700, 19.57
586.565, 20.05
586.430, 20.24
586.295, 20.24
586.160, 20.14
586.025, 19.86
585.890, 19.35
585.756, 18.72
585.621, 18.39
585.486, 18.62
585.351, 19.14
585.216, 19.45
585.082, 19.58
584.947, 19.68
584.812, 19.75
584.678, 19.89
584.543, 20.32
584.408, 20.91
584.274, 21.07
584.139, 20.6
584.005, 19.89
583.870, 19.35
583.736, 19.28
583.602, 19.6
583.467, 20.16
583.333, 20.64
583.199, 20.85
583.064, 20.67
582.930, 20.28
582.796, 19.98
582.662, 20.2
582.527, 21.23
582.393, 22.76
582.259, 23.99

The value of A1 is 0.16 nm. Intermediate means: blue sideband 19.4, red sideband 19.4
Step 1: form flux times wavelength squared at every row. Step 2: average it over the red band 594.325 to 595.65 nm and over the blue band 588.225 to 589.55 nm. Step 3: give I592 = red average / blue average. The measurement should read 1.11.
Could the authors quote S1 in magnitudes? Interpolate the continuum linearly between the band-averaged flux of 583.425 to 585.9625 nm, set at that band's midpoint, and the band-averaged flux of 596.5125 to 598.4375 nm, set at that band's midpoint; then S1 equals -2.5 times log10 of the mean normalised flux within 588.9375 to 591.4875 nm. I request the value 0.09 mag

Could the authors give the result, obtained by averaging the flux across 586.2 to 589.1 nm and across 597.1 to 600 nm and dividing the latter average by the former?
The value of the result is 1.1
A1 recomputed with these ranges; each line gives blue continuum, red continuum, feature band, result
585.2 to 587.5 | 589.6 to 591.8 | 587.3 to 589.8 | 0.16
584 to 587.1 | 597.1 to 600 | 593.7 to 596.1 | 0.10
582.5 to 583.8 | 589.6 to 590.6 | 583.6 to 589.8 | 0.03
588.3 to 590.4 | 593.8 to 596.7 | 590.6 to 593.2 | -0.20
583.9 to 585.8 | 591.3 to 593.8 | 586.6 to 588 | 0.06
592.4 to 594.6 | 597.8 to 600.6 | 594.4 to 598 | 0.05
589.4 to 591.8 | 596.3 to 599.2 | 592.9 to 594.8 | -0.02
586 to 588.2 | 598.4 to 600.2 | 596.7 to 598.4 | 0.01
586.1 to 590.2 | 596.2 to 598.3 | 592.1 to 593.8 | -0.04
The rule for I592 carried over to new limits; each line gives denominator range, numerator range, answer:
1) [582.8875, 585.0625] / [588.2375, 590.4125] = 0.89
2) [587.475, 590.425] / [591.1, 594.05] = 1.12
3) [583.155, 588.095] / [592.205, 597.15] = 1.03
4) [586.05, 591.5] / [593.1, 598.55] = 1.09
